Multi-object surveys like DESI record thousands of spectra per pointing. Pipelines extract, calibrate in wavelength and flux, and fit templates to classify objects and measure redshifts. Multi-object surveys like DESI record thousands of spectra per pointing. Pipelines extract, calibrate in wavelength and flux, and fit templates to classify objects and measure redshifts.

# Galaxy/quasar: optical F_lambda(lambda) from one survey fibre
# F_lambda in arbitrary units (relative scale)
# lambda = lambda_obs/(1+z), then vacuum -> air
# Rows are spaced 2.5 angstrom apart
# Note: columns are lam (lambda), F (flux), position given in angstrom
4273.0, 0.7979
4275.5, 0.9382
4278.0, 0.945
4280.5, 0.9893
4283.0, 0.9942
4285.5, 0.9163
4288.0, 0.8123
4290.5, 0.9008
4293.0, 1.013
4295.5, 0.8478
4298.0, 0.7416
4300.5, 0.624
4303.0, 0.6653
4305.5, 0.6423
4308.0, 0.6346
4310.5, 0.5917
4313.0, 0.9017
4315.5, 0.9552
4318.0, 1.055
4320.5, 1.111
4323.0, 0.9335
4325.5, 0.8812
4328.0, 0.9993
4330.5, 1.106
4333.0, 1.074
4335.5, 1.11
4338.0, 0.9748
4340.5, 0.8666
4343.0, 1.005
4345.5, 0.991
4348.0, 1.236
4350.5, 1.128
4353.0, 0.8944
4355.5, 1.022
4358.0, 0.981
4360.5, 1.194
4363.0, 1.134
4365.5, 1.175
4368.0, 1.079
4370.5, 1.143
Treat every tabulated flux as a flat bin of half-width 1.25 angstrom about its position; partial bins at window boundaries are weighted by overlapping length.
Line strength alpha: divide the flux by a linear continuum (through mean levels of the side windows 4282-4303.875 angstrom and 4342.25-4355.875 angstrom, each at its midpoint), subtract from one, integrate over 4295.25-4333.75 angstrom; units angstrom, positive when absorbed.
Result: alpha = 2.7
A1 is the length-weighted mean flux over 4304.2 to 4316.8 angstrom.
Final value 0.746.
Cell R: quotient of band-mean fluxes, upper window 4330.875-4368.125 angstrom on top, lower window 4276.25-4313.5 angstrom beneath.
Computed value 1.3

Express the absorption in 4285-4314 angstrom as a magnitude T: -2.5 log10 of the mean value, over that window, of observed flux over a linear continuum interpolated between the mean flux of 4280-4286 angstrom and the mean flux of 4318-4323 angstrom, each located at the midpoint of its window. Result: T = 0.29 mag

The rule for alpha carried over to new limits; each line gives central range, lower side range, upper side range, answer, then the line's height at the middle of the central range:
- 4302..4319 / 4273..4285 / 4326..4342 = 3.6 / 0.985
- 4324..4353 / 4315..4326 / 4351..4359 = -1.1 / 0.988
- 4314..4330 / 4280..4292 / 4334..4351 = 0.1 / 0.997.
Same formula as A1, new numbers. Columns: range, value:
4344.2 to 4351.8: 1.12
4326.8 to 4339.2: 1.05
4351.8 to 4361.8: 1.02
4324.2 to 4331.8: 0.996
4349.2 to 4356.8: 1.02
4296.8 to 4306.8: 0.668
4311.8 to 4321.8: 1.01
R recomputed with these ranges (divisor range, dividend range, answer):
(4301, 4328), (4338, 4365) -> 1.25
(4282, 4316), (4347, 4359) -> 1.32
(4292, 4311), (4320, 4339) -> 1.42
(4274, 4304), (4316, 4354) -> 1.18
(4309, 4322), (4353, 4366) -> 1.17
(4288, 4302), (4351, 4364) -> 1.28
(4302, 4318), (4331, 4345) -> 1.33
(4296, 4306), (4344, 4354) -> 1.56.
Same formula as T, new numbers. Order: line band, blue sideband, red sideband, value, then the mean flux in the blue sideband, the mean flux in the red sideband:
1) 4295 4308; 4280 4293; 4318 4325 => 0.36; 0.927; 1.01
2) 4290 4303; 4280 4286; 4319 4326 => 0.21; 0.97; 0.988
